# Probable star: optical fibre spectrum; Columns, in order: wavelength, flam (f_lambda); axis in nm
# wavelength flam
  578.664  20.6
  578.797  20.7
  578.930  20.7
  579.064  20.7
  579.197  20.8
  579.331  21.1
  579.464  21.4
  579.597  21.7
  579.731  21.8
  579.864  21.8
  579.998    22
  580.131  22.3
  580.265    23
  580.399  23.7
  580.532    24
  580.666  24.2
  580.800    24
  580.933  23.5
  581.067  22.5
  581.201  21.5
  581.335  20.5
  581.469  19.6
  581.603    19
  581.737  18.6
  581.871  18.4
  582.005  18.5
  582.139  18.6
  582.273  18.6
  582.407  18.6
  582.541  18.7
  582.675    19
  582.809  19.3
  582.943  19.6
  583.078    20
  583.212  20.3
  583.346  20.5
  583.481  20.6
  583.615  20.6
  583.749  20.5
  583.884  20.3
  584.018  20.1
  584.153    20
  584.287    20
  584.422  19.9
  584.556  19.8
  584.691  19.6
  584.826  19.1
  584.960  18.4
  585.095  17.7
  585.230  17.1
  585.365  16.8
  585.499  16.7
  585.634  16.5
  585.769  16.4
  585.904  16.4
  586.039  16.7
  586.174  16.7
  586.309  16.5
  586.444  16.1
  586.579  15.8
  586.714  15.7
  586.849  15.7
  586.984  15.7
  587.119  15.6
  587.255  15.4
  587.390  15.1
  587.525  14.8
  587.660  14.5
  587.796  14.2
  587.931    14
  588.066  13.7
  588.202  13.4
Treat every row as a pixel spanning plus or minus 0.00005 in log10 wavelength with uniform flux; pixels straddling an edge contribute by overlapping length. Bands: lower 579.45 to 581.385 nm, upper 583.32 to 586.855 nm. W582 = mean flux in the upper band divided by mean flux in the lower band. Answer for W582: 0.80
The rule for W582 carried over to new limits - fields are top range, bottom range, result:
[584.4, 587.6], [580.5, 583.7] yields 0.83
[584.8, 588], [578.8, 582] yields 0.75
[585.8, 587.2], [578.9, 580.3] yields 0.75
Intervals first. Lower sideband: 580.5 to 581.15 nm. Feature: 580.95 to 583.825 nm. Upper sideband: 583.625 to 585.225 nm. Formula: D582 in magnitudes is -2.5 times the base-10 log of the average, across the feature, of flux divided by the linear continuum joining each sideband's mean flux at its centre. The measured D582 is 0.11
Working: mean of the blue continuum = 23.6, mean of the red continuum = 19.5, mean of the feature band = 19.8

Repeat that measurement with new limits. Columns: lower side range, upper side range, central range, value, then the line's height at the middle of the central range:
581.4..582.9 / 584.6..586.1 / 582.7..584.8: -0.11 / 18.1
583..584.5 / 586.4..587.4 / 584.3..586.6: 0.02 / 17.8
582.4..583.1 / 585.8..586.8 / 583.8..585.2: -0.10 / 17.8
